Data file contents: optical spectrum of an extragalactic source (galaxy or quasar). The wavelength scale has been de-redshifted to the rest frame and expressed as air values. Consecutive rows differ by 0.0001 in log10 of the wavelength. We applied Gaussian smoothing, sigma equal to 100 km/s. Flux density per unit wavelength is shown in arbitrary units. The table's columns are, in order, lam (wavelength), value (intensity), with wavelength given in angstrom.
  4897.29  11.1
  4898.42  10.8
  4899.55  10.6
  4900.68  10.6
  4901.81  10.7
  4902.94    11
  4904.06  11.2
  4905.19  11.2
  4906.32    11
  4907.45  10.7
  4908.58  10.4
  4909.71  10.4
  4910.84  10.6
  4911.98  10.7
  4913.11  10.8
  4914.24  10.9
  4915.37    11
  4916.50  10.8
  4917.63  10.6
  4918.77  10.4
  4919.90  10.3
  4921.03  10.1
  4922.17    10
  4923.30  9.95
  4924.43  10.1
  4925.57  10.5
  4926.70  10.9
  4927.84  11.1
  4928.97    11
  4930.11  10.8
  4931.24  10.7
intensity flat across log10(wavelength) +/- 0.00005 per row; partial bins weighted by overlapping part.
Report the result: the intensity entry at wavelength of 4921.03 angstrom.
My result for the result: 10.1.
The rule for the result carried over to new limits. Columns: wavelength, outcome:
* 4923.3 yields 9.95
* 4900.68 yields 10.6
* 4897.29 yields 11.1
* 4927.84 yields 11.1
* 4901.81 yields 10.7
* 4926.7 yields 10.9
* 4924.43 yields 10.1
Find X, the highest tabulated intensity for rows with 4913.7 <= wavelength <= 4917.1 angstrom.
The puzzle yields 11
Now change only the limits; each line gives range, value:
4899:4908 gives 11.2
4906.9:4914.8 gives 10.9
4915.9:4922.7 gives 10.8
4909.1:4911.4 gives 10.6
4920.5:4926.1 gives 10.5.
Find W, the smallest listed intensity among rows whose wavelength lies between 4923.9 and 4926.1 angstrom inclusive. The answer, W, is 10.1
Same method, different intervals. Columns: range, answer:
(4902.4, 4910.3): 10.4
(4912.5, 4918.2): 10.6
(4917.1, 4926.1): 9.95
